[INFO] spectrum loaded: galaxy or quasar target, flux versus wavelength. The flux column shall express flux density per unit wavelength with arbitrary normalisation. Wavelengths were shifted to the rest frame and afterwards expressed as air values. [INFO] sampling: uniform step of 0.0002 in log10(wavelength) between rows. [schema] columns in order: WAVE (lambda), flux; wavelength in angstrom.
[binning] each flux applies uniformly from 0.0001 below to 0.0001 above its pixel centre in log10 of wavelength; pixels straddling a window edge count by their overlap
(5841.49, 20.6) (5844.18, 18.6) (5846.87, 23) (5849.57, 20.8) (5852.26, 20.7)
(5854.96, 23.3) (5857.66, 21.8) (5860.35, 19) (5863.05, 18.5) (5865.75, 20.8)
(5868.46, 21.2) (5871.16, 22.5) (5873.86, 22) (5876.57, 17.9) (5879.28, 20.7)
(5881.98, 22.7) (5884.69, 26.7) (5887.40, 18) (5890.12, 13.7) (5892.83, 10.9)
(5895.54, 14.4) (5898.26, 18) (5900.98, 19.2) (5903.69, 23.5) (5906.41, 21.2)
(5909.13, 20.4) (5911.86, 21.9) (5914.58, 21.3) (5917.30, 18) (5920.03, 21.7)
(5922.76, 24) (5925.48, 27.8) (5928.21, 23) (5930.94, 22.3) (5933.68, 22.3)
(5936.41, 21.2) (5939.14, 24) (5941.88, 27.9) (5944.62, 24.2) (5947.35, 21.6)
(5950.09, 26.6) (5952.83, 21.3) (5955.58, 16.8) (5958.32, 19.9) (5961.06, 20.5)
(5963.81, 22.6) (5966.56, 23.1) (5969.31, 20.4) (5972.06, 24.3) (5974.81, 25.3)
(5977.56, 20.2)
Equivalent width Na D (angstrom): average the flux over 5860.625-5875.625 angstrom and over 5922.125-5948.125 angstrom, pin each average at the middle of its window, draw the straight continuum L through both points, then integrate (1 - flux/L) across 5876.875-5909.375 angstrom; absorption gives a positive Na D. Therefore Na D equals 4.27 angstrom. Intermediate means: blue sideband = 20.8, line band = 19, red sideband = 23.9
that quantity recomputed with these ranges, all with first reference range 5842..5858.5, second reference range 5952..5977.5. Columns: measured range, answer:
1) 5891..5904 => 2.9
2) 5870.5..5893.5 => 1.9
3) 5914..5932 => -1.0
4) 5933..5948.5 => -1.6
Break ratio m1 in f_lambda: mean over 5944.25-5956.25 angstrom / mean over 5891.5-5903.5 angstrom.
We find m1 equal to 1.35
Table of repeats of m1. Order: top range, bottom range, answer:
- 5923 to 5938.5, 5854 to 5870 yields 1.13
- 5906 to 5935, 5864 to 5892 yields 1.09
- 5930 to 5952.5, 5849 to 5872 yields 1.13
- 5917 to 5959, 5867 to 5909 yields 1.17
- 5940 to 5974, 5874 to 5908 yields 1.18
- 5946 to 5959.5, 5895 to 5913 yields 1.06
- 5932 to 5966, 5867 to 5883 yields 1.06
